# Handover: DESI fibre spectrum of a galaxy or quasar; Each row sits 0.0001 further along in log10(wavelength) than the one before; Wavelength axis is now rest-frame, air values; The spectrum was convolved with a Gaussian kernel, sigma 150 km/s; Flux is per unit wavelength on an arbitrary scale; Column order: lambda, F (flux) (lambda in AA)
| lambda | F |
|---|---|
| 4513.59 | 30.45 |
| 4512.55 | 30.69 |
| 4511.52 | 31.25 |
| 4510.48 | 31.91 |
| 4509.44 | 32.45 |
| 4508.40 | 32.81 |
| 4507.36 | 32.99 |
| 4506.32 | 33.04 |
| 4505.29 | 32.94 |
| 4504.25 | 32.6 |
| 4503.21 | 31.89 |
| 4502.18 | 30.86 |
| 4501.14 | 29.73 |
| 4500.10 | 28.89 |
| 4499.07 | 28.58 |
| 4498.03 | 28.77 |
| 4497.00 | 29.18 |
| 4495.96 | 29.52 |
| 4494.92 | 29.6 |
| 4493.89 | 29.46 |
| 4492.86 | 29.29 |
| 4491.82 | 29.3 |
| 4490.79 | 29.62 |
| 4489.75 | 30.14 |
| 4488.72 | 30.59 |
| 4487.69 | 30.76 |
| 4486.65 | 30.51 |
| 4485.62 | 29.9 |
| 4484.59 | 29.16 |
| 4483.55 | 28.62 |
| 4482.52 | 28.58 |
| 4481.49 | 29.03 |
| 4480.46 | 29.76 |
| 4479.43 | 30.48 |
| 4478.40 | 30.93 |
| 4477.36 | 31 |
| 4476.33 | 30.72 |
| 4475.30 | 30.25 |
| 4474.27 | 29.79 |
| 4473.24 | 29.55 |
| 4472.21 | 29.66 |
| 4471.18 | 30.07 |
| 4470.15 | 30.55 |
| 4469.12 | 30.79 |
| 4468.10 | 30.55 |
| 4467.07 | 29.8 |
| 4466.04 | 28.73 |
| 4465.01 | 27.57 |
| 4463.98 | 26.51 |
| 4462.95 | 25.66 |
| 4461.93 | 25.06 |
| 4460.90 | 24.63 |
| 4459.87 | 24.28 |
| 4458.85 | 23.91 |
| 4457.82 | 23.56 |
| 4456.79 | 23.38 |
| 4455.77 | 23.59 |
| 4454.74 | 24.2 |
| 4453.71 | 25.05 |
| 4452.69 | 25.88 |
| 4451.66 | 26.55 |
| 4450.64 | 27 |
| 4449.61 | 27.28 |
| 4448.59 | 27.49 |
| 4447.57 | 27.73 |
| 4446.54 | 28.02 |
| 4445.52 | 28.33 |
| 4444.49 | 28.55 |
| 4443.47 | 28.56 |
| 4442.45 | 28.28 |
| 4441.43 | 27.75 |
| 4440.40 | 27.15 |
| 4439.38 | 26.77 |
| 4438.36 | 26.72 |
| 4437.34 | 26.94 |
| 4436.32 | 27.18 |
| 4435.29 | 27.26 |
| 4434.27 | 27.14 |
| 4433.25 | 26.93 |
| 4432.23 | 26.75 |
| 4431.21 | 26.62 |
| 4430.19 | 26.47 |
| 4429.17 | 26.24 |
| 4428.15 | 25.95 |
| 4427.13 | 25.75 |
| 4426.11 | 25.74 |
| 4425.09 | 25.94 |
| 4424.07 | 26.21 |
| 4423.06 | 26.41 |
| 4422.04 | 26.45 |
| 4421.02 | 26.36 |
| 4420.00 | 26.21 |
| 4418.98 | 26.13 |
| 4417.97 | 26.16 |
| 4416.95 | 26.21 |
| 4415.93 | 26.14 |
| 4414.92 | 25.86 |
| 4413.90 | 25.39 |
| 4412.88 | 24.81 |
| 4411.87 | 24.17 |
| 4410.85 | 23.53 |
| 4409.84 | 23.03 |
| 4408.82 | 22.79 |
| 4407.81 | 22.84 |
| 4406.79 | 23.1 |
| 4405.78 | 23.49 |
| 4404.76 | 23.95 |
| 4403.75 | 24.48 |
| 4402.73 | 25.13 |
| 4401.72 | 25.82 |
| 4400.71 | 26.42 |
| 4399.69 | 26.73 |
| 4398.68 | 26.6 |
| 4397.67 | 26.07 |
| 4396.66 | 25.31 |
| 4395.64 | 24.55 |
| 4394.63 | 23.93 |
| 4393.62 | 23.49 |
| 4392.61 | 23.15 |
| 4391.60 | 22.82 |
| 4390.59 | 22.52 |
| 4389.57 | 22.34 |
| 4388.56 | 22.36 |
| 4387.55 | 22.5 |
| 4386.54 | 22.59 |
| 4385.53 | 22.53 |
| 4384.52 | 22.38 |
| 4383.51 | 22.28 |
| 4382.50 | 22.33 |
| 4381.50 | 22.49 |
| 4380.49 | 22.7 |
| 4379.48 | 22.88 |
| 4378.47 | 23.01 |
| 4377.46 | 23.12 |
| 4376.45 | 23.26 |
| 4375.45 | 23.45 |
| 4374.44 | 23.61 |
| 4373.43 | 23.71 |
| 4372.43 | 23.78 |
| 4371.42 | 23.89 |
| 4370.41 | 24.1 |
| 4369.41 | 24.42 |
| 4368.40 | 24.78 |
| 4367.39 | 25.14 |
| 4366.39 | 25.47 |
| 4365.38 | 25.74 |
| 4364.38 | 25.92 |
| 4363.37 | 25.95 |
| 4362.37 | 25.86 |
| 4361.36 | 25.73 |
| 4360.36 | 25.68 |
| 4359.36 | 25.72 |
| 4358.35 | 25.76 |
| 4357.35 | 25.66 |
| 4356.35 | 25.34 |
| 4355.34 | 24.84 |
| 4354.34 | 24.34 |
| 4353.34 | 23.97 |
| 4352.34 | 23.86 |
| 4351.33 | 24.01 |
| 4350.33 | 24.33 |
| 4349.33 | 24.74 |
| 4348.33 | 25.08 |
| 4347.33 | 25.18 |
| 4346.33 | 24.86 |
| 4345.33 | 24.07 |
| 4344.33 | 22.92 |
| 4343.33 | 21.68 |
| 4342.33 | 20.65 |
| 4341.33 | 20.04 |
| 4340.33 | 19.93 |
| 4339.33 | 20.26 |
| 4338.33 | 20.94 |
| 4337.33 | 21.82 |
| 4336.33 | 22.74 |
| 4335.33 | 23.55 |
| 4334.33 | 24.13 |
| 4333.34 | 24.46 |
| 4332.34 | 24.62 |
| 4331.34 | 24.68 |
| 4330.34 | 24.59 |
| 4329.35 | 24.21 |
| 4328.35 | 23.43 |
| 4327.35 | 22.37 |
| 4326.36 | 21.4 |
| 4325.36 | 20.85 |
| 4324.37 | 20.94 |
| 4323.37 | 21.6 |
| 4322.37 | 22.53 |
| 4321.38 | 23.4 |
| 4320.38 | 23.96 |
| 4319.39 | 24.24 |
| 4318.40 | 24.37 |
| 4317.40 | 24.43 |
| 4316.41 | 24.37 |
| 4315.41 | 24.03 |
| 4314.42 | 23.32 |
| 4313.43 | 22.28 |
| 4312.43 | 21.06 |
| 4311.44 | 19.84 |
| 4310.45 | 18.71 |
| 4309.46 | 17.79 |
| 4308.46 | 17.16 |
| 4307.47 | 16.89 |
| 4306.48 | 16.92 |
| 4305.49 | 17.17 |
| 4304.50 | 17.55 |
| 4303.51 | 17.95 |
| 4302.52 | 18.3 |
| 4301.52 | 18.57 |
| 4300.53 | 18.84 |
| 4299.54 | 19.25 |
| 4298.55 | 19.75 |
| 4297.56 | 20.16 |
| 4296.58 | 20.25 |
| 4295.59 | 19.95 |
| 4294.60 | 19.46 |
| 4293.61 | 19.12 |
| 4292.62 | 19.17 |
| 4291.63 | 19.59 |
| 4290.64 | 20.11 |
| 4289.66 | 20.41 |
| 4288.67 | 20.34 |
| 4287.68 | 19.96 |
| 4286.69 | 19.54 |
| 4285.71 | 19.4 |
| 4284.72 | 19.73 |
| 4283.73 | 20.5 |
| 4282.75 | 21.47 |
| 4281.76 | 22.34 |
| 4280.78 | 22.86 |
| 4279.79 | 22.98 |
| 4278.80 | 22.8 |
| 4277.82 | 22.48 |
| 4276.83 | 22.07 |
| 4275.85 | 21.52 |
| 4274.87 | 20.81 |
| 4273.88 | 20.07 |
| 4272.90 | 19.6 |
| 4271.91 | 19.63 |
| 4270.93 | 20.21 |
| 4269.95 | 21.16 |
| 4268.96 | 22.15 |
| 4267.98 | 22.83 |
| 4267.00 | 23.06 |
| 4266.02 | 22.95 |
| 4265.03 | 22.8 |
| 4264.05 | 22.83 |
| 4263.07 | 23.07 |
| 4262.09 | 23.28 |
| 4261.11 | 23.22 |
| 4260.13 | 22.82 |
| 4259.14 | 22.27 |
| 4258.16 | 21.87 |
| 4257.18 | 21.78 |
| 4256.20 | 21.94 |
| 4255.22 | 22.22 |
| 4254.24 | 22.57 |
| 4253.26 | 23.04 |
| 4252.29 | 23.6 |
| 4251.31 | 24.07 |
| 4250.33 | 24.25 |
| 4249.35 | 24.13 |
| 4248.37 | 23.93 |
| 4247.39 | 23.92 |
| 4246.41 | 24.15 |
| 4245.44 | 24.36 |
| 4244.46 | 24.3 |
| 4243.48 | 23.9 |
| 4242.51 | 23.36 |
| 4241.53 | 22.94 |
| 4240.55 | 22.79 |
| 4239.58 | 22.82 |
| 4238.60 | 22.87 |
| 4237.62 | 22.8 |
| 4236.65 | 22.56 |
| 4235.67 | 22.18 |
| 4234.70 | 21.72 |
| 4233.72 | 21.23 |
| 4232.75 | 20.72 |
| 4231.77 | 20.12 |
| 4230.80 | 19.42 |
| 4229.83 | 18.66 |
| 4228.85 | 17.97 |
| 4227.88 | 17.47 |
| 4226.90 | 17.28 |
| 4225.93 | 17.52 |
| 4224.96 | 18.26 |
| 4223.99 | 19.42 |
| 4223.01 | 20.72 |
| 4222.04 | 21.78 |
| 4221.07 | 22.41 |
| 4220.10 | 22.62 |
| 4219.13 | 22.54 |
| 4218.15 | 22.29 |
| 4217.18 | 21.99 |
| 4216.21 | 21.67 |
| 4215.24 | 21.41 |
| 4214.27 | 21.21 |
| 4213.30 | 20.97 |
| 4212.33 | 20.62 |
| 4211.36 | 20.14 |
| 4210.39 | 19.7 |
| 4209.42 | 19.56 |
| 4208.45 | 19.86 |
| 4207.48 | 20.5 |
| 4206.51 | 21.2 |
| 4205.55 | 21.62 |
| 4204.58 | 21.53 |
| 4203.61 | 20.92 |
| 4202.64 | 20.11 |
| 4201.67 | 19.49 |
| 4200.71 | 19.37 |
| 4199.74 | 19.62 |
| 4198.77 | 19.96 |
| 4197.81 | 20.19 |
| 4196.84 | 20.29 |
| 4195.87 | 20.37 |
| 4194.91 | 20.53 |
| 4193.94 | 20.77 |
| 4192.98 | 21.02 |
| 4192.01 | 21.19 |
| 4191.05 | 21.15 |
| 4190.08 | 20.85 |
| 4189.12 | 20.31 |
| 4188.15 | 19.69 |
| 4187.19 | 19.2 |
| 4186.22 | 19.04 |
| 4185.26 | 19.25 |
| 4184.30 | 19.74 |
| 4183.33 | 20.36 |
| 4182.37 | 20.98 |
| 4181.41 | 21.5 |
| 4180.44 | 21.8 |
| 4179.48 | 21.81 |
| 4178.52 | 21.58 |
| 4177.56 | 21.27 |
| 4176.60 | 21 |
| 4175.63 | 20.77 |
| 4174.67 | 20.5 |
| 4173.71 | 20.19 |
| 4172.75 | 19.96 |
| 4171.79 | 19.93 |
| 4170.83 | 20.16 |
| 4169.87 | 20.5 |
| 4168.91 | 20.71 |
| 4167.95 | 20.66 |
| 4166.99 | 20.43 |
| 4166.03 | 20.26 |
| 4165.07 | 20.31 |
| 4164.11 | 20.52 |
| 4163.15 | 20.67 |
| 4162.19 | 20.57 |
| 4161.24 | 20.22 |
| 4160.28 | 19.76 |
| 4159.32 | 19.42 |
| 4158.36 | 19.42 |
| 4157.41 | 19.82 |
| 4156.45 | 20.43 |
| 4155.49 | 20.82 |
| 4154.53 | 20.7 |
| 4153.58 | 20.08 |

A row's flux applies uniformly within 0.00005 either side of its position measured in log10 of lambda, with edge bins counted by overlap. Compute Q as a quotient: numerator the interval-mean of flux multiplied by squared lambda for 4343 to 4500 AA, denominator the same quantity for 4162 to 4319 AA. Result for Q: 1.35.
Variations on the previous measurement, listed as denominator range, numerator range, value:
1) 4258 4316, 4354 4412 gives 1.22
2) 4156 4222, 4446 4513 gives 1.61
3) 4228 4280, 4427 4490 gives 1.37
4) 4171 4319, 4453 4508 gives 1.53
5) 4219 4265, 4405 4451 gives 1.30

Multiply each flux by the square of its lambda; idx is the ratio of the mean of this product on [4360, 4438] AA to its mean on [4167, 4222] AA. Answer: 1.3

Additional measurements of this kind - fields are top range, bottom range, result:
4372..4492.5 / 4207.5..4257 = 1.33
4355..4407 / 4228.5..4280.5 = 1.15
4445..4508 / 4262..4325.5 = 1.50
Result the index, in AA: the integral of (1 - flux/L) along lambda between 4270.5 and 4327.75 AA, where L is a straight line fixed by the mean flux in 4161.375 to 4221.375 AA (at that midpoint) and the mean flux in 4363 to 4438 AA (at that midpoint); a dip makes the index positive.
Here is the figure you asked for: 5.3 AA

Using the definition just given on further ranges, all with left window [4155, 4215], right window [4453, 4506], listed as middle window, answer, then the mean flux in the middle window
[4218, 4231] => 1.03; 19.8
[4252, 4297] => 2.99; 21.4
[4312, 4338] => 1.28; 23.2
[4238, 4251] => -0.91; 23.7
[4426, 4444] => 0.39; 26.9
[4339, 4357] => 1.20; 23.4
